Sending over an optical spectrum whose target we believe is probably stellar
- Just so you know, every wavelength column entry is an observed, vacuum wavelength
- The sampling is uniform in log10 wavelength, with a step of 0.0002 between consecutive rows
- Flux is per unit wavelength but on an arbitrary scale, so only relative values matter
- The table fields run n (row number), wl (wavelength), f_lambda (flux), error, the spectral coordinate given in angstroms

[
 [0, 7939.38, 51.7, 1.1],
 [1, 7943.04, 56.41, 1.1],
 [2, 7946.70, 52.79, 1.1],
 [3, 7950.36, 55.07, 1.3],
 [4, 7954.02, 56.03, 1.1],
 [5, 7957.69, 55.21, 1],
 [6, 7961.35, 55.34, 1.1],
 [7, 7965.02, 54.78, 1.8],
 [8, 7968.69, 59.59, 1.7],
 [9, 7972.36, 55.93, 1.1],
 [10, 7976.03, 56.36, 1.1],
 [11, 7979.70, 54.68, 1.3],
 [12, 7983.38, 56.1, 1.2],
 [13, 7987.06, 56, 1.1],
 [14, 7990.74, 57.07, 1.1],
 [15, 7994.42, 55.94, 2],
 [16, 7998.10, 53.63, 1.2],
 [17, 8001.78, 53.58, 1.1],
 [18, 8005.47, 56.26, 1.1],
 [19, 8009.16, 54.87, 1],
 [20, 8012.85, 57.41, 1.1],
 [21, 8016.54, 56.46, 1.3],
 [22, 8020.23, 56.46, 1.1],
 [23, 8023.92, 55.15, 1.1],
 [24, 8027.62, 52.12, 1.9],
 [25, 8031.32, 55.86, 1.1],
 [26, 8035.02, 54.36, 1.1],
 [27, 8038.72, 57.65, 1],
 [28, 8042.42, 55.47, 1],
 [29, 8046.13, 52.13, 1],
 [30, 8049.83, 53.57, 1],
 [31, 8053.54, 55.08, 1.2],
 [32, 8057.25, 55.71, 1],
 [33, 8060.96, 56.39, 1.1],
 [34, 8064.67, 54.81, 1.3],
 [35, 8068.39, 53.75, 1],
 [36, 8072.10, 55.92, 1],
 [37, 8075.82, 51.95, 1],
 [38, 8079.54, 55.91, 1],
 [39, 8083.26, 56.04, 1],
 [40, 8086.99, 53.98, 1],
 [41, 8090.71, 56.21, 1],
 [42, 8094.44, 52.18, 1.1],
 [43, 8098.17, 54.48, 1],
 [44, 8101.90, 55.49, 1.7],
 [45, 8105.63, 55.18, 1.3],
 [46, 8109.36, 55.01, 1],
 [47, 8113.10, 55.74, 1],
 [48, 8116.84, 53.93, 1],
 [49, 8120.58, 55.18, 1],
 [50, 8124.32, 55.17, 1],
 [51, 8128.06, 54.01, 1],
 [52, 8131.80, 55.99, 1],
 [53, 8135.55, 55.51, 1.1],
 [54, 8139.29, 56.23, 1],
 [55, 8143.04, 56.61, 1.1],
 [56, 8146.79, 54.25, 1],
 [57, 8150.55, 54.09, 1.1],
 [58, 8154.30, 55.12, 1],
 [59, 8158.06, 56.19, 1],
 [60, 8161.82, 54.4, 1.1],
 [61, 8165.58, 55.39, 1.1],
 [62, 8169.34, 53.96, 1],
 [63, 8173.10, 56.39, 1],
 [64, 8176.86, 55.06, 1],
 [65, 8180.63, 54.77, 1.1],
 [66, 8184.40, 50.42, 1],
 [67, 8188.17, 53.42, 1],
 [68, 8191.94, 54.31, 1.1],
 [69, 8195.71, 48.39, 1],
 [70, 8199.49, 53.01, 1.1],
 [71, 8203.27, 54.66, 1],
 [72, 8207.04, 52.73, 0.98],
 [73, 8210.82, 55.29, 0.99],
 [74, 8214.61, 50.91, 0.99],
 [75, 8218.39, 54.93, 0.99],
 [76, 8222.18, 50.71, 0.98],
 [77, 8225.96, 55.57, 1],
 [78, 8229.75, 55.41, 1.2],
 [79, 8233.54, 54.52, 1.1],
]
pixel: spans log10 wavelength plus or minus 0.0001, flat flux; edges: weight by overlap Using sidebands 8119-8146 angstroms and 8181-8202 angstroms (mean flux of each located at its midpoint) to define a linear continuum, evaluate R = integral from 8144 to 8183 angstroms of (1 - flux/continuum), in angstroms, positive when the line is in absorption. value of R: -0.9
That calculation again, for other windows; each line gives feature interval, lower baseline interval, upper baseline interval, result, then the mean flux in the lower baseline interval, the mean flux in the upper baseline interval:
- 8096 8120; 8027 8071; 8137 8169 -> 0.0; 54.8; 55.2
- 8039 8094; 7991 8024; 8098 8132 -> 0.5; 55.6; 55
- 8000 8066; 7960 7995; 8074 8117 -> 0.4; 56.2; 54.7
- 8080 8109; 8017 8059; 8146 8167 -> 0.0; 54.9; 54.9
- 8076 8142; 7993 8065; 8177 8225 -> -1.1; 55.2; 52.9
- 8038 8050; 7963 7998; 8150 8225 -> 0.2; 56.1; 53.7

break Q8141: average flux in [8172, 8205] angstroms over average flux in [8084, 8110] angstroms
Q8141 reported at 0.97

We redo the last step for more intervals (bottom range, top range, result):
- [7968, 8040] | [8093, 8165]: 0.99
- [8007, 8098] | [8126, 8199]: 0.99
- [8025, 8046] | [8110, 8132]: 1.00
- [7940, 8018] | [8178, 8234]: 0.96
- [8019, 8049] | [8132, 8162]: 1.01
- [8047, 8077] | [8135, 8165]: 1.01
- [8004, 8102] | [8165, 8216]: 0.97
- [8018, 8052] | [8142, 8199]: 0.99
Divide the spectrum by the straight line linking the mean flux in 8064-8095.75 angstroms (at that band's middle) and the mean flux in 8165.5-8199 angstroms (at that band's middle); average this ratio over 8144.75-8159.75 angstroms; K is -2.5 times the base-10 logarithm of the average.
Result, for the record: -0.022 mag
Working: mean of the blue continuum 54.6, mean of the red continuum 53.5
